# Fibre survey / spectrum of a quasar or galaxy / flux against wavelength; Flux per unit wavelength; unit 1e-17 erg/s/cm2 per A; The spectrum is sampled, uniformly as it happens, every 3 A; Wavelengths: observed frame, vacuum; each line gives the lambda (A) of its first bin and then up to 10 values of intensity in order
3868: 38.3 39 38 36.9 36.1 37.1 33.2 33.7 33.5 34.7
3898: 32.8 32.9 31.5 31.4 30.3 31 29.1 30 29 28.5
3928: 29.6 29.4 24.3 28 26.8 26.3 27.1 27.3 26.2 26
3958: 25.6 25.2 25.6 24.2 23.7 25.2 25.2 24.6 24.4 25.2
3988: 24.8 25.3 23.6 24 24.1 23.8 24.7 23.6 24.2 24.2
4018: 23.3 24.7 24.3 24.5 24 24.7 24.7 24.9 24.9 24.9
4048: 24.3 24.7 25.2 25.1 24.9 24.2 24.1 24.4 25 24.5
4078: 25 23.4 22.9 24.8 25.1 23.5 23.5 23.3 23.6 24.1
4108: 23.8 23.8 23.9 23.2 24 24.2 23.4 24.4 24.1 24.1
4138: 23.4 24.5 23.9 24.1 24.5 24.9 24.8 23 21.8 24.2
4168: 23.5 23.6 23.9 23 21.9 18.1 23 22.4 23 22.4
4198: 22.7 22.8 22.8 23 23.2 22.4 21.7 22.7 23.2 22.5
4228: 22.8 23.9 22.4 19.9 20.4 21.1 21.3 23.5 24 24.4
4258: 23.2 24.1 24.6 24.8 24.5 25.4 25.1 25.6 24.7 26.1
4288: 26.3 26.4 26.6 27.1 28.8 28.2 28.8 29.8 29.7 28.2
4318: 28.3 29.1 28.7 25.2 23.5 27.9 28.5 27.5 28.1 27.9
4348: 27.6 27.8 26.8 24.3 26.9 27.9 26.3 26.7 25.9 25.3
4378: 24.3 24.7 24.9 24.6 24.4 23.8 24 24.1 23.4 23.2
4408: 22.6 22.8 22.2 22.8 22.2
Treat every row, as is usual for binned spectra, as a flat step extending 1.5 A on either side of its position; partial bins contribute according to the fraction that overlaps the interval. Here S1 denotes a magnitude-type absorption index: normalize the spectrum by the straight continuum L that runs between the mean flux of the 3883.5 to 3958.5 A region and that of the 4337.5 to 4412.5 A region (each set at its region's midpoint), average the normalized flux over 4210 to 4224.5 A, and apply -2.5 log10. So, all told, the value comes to 0.19 mag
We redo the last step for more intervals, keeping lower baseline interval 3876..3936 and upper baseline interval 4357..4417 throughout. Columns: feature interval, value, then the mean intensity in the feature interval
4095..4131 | 0.201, 23.8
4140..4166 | 0.171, 24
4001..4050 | 0.223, 24.4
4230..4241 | 0.235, 21.6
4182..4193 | 0.257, 21.7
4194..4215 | 0.197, 22.7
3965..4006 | 0.238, 24.5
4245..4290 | 0.075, 24.6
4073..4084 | 0.204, 24.1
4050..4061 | 0.179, 25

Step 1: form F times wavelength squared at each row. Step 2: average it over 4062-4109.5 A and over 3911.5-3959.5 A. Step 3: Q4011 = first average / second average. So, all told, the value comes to 0.93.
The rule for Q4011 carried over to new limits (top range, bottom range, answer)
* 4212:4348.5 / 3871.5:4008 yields 1.05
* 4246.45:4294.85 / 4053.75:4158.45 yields 1.11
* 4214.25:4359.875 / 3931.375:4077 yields 1.17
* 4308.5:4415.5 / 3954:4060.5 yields 1.25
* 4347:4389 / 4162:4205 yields 1.25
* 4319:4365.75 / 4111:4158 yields 1.24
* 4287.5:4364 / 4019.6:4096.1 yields 1.28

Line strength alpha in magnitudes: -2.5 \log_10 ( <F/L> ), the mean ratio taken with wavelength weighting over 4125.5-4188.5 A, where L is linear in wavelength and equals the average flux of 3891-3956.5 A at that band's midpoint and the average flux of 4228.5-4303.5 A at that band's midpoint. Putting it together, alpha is 0.113 mag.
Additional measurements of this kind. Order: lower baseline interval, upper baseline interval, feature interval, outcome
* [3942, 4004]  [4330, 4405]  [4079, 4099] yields 0.07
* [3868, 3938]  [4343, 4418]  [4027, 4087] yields 0.22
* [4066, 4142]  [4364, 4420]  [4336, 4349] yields -0.15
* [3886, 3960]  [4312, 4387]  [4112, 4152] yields 0.17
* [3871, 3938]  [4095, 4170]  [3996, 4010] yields 0.18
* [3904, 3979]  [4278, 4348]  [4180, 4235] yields 0.22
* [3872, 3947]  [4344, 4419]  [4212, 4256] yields 0.20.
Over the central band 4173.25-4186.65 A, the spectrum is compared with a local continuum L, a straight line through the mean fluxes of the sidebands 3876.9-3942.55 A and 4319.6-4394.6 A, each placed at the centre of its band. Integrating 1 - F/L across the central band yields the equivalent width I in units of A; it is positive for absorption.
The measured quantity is 3.1 A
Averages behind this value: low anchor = 31.2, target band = 21.8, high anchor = 26.3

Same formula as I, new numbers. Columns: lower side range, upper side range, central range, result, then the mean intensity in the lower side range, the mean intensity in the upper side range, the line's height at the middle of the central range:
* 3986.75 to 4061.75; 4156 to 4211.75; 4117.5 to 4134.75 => -0.5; 24.5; 22.7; 23.4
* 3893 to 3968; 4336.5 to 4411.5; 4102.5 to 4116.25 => 1.8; 28.6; 25.5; 27.3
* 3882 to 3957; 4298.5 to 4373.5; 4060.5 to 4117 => 9.6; 29.9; 27.5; 28.9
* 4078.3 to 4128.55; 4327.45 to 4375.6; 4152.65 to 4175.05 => 0.8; 23.8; 26.8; 24.5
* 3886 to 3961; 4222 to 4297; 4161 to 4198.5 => 3.9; 29.4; 23.9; 25.2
